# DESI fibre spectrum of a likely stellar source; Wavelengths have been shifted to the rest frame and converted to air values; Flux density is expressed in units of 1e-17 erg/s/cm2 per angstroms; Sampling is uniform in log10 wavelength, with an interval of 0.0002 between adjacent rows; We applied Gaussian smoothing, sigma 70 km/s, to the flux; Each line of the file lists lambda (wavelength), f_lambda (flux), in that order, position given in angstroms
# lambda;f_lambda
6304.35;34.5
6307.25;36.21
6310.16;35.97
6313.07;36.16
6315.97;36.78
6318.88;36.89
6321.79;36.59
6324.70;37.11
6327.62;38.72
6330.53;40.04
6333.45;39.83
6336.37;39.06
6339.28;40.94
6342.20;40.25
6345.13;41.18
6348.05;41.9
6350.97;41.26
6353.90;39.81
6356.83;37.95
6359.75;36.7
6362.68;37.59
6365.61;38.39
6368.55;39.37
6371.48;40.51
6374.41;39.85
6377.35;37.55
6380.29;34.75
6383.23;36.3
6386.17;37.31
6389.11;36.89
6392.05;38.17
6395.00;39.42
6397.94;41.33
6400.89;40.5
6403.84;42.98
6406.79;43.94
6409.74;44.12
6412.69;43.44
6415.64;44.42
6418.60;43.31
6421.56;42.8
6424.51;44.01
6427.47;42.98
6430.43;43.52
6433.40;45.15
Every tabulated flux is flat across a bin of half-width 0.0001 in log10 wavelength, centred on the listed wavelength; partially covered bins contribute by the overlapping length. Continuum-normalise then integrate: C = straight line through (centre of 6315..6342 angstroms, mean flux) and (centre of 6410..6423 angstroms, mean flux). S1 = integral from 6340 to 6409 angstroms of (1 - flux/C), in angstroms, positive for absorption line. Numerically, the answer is 3.0 angstroms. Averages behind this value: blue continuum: 38.6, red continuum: 43.5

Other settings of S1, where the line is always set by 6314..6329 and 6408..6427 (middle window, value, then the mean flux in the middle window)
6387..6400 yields 1.0 angstroms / 38.9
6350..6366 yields 0.4 angstroms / 38.6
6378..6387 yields 1.1 angstroms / 36.2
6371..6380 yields 0.5 angstroms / 38.6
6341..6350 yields -0.5 angstroms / 41.1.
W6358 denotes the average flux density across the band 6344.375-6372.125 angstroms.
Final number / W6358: 39.4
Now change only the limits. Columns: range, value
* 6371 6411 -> 39.5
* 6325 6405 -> 39.2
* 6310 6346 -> 38.5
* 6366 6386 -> 38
